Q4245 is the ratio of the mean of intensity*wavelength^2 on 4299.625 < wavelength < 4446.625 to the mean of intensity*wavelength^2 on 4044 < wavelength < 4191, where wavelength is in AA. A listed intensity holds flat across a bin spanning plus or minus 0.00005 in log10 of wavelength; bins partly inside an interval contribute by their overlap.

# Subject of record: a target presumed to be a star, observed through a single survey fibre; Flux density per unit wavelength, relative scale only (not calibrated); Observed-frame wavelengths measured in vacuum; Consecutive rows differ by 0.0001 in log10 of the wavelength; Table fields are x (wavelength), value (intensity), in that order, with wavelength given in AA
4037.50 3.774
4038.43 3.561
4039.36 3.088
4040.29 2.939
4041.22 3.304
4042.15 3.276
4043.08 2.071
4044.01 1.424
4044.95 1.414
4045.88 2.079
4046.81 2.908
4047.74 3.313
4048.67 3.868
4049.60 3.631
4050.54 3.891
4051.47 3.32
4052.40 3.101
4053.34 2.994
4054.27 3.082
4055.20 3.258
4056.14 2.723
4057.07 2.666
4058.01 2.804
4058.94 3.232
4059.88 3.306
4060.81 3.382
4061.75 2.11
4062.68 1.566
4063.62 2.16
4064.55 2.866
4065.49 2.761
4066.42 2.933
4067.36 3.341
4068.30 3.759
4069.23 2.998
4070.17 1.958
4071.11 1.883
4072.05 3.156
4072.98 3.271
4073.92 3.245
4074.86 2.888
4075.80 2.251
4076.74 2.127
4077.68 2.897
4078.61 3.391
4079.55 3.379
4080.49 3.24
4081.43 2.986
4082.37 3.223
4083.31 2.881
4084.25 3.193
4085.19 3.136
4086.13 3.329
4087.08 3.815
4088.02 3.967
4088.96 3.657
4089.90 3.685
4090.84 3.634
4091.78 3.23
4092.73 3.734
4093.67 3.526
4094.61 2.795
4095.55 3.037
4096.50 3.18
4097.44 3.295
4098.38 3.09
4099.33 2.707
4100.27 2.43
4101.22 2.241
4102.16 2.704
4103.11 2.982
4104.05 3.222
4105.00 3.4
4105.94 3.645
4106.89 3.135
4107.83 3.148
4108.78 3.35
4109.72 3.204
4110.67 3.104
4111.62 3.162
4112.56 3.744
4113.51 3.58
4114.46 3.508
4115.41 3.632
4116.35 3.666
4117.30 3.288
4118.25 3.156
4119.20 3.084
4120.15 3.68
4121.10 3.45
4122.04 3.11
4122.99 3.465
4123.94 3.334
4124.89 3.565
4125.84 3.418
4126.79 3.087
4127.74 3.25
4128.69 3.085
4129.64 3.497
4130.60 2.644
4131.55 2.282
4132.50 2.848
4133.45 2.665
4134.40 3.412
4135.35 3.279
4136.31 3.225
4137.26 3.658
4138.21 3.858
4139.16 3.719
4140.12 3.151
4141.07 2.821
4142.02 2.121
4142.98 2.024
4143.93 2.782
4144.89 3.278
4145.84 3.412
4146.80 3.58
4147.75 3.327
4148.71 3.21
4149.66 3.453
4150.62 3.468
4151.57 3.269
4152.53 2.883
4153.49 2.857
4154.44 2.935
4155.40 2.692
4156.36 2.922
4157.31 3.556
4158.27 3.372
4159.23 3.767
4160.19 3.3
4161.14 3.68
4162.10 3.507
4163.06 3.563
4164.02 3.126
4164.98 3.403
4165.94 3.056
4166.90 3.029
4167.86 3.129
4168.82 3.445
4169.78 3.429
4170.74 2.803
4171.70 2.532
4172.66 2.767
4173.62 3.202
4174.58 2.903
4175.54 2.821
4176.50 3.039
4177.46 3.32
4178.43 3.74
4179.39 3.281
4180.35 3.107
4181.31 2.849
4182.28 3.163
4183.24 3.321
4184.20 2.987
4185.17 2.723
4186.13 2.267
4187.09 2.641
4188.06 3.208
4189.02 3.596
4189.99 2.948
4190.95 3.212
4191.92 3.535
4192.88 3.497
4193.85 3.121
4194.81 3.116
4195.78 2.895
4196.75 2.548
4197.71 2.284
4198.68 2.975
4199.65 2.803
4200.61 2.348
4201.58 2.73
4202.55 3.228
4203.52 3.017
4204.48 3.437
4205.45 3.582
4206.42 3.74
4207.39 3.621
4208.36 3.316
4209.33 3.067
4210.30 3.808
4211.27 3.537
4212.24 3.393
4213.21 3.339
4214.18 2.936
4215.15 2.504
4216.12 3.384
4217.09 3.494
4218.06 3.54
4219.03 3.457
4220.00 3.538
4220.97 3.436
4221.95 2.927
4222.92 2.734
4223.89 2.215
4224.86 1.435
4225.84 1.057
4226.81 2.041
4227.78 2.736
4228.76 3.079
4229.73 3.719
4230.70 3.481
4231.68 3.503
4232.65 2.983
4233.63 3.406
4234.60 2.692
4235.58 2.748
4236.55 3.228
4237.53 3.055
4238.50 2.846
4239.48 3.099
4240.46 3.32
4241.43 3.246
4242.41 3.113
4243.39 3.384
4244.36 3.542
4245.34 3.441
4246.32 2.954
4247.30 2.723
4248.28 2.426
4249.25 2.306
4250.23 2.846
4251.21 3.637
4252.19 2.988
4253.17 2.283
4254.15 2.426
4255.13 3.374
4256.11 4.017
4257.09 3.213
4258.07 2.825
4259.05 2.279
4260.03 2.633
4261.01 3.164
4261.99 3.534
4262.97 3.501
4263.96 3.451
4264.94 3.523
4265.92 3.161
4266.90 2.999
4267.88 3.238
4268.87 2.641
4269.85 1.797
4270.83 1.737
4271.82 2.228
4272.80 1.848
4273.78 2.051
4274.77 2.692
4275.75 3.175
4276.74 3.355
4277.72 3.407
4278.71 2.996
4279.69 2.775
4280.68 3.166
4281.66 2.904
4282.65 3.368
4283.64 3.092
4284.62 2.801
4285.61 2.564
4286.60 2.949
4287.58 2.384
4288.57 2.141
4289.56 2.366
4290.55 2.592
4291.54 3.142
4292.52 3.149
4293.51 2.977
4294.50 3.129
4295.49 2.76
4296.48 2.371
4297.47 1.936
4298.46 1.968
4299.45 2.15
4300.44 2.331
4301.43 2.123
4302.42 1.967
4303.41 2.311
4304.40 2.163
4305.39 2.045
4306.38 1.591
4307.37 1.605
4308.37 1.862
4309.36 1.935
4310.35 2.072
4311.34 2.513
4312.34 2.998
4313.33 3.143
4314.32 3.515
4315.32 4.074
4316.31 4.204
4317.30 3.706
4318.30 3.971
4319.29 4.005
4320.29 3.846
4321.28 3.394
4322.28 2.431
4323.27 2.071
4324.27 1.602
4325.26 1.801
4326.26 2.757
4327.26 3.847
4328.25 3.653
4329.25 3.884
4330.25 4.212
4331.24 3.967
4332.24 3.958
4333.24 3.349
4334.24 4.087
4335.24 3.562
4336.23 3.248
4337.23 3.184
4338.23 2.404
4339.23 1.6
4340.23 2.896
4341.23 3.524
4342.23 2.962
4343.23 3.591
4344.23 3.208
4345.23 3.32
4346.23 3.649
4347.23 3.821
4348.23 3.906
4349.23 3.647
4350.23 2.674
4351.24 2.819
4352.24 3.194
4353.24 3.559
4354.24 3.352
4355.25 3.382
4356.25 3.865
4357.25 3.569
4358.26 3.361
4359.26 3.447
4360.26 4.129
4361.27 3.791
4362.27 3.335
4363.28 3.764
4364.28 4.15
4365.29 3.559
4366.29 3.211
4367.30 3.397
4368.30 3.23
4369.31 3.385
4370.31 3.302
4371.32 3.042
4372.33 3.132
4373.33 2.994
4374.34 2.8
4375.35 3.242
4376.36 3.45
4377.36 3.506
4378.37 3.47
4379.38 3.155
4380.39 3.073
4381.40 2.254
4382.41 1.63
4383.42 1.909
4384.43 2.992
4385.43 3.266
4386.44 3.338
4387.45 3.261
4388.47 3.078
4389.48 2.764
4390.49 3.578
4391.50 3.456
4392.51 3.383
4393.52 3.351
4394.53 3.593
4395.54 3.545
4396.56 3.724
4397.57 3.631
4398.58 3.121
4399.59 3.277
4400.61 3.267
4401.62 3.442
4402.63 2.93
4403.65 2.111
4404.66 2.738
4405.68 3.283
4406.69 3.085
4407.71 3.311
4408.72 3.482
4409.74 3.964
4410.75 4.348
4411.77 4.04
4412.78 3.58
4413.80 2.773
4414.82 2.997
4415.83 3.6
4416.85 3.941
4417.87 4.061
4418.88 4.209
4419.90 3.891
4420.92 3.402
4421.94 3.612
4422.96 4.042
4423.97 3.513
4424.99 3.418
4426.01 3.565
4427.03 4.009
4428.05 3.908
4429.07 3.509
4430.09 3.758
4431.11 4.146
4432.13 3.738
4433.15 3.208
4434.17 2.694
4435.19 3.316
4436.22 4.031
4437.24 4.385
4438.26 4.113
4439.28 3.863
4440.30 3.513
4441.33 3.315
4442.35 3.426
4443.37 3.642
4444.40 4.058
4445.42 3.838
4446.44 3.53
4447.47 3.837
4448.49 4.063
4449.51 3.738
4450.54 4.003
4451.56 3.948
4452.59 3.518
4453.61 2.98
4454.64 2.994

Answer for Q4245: 1.2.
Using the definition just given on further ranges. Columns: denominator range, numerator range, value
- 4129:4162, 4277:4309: 0.86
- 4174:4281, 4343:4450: 1.24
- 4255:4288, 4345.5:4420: 1.21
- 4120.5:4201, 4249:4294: 0.97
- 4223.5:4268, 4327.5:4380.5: 1.20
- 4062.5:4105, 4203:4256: 1.08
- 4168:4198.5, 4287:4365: 1.07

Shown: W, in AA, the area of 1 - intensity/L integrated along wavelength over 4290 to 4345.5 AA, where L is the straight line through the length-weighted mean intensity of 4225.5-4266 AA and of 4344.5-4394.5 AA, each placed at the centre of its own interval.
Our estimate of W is 4.9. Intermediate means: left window 3.03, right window 3.29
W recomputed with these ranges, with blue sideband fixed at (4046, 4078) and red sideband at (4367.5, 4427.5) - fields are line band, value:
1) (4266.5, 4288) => 2.98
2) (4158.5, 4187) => -0.85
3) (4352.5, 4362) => -0.93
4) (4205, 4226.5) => 0.12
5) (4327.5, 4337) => -1.51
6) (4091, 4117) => -2.07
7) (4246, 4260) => 1.23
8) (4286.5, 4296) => 1.31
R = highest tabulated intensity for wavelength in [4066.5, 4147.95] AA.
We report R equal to 3.967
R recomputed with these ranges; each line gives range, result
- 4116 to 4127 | 3.68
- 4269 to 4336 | 4.212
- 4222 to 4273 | 4.017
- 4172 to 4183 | 3.74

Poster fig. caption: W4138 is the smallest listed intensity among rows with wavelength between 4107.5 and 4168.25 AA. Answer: 2.024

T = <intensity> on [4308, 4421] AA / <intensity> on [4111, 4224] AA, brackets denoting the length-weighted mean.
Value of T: 1.0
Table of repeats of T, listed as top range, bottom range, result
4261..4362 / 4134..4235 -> 0.96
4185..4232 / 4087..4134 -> 0.94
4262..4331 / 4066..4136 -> 0.88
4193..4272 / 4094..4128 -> 0.93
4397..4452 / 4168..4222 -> 1.15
